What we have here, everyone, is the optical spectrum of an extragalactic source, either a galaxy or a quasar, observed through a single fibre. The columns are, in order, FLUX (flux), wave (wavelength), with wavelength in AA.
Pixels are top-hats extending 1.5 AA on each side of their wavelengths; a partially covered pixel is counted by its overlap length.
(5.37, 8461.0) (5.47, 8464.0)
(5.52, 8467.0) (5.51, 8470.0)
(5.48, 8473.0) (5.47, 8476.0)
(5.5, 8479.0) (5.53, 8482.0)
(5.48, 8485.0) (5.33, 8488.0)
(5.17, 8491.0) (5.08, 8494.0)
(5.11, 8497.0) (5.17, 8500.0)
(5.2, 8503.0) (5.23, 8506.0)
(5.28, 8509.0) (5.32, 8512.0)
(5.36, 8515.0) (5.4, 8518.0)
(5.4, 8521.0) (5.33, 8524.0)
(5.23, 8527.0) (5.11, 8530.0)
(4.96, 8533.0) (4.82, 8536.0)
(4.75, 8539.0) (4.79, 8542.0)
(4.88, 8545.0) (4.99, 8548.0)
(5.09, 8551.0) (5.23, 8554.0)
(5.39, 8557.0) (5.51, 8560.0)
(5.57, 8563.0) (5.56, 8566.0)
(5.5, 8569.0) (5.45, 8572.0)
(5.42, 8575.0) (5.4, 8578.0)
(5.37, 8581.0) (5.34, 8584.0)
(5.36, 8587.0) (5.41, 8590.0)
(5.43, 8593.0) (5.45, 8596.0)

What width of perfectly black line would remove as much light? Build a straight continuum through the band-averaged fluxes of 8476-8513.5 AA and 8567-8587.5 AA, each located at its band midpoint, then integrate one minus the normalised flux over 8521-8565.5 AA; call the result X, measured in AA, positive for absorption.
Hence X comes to 1.9 AA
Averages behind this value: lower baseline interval 5.29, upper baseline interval 5.41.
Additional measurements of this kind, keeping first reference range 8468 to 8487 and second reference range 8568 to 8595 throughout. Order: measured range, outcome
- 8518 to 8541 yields 1.5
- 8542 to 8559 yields 1.0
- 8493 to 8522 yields 1.1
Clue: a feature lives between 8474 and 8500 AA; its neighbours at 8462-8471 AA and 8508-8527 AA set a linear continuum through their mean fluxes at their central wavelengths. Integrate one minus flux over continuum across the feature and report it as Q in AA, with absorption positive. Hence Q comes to 0.5 AA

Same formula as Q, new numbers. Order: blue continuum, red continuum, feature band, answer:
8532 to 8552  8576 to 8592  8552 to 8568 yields -1.07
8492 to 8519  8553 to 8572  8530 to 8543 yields 1.20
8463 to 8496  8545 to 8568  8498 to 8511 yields 0.38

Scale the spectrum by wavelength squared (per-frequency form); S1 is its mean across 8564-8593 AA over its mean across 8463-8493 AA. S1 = 1.02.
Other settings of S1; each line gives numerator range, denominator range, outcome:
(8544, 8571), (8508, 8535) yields 1.02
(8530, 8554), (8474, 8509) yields 0.94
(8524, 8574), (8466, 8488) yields 0.96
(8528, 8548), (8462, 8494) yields 0.92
